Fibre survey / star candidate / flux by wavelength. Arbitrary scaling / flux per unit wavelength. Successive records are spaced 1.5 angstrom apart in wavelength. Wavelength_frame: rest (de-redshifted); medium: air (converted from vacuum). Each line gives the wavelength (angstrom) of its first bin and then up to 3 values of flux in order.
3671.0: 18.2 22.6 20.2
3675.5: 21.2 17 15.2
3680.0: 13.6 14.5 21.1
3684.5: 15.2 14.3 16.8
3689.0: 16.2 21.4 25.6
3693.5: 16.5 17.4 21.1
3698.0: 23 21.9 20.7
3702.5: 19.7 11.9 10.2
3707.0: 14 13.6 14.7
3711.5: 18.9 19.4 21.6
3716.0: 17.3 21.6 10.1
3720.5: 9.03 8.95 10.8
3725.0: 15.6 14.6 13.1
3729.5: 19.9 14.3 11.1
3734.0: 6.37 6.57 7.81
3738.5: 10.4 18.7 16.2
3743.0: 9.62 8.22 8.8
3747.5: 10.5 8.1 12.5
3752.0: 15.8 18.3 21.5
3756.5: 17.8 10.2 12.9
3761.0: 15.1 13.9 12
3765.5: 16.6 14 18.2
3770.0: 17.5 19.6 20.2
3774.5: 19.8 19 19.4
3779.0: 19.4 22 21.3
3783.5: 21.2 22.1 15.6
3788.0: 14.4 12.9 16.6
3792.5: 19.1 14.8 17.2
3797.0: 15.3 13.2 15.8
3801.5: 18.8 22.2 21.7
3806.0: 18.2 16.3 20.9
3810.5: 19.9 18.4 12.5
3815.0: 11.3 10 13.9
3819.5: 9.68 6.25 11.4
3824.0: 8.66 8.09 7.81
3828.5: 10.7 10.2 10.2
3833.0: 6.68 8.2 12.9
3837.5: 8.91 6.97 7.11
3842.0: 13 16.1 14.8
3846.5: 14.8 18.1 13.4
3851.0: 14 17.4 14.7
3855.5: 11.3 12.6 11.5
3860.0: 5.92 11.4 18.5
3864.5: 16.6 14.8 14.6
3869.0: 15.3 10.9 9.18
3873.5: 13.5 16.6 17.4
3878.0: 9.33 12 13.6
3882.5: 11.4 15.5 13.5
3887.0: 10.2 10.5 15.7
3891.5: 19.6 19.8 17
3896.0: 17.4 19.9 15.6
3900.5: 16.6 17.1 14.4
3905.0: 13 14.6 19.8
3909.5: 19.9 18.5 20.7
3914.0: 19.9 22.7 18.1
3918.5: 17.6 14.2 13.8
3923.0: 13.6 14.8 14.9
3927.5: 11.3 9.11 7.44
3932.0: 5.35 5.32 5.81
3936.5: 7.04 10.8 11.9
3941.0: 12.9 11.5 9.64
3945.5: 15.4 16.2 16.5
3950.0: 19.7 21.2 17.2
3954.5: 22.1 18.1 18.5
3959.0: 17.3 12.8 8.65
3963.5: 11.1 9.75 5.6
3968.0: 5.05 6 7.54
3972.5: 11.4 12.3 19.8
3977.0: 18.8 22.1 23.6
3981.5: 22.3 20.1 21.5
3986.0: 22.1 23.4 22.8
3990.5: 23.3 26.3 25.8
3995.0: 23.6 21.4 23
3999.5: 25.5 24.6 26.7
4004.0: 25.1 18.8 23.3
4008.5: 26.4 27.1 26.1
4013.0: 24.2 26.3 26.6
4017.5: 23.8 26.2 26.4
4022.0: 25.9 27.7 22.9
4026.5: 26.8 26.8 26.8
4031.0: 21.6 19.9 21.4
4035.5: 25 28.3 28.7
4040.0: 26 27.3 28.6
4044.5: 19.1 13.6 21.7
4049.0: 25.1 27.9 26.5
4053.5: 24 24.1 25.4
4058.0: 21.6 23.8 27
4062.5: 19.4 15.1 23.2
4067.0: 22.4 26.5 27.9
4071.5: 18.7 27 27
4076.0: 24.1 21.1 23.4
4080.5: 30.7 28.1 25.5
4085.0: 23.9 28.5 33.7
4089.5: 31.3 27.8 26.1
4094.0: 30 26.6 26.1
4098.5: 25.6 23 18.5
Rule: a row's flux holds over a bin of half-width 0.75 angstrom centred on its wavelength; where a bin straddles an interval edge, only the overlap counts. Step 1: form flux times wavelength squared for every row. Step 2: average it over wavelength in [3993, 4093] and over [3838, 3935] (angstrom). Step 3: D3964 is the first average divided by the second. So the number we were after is 1.9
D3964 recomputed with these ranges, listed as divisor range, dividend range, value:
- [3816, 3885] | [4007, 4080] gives 2.22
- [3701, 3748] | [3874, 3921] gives 1.32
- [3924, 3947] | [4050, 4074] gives 2.44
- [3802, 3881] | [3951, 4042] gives 1.77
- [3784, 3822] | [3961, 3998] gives 1.20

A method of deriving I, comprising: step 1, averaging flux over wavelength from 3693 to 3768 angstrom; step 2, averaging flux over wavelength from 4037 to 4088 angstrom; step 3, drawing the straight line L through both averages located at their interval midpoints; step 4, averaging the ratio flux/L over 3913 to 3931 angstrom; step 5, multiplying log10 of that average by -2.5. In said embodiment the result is 0.33 mag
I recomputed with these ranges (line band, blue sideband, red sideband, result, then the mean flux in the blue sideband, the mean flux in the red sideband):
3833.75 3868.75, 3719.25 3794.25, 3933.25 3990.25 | 0.15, 14.8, 15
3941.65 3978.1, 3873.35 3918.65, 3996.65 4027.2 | 0.45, 16.2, 25.1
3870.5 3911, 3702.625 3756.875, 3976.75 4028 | 0.30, 13.6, 24.2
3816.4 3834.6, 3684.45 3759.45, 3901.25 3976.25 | 0.46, 14.9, 13.8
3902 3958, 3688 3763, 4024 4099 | 0.39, 14.9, 25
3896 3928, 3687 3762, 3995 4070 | 0.23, 14.9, 24.3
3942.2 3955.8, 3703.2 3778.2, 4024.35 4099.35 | 0.25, 14.3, 25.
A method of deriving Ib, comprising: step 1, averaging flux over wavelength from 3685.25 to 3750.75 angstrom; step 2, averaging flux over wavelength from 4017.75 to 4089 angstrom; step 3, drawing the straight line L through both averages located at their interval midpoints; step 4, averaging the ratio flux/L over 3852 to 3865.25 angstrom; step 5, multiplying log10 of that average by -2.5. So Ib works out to 0.39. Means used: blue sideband 14.8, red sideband 24.7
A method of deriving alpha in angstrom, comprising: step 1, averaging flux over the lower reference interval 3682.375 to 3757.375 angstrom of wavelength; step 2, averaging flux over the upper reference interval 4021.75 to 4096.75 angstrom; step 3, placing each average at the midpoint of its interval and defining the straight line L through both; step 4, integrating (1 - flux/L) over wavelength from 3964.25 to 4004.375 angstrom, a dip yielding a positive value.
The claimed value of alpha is 6.6 angstrom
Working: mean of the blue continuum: 15.2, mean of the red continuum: 25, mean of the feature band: 19.2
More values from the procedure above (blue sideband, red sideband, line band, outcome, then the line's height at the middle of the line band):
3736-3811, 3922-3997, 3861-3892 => 3.7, 15.6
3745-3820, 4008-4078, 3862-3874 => 3.1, 19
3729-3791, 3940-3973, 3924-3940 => 5.0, 13.6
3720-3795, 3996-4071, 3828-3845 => 7.1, 17.6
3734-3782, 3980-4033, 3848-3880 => 9.1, 18.9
